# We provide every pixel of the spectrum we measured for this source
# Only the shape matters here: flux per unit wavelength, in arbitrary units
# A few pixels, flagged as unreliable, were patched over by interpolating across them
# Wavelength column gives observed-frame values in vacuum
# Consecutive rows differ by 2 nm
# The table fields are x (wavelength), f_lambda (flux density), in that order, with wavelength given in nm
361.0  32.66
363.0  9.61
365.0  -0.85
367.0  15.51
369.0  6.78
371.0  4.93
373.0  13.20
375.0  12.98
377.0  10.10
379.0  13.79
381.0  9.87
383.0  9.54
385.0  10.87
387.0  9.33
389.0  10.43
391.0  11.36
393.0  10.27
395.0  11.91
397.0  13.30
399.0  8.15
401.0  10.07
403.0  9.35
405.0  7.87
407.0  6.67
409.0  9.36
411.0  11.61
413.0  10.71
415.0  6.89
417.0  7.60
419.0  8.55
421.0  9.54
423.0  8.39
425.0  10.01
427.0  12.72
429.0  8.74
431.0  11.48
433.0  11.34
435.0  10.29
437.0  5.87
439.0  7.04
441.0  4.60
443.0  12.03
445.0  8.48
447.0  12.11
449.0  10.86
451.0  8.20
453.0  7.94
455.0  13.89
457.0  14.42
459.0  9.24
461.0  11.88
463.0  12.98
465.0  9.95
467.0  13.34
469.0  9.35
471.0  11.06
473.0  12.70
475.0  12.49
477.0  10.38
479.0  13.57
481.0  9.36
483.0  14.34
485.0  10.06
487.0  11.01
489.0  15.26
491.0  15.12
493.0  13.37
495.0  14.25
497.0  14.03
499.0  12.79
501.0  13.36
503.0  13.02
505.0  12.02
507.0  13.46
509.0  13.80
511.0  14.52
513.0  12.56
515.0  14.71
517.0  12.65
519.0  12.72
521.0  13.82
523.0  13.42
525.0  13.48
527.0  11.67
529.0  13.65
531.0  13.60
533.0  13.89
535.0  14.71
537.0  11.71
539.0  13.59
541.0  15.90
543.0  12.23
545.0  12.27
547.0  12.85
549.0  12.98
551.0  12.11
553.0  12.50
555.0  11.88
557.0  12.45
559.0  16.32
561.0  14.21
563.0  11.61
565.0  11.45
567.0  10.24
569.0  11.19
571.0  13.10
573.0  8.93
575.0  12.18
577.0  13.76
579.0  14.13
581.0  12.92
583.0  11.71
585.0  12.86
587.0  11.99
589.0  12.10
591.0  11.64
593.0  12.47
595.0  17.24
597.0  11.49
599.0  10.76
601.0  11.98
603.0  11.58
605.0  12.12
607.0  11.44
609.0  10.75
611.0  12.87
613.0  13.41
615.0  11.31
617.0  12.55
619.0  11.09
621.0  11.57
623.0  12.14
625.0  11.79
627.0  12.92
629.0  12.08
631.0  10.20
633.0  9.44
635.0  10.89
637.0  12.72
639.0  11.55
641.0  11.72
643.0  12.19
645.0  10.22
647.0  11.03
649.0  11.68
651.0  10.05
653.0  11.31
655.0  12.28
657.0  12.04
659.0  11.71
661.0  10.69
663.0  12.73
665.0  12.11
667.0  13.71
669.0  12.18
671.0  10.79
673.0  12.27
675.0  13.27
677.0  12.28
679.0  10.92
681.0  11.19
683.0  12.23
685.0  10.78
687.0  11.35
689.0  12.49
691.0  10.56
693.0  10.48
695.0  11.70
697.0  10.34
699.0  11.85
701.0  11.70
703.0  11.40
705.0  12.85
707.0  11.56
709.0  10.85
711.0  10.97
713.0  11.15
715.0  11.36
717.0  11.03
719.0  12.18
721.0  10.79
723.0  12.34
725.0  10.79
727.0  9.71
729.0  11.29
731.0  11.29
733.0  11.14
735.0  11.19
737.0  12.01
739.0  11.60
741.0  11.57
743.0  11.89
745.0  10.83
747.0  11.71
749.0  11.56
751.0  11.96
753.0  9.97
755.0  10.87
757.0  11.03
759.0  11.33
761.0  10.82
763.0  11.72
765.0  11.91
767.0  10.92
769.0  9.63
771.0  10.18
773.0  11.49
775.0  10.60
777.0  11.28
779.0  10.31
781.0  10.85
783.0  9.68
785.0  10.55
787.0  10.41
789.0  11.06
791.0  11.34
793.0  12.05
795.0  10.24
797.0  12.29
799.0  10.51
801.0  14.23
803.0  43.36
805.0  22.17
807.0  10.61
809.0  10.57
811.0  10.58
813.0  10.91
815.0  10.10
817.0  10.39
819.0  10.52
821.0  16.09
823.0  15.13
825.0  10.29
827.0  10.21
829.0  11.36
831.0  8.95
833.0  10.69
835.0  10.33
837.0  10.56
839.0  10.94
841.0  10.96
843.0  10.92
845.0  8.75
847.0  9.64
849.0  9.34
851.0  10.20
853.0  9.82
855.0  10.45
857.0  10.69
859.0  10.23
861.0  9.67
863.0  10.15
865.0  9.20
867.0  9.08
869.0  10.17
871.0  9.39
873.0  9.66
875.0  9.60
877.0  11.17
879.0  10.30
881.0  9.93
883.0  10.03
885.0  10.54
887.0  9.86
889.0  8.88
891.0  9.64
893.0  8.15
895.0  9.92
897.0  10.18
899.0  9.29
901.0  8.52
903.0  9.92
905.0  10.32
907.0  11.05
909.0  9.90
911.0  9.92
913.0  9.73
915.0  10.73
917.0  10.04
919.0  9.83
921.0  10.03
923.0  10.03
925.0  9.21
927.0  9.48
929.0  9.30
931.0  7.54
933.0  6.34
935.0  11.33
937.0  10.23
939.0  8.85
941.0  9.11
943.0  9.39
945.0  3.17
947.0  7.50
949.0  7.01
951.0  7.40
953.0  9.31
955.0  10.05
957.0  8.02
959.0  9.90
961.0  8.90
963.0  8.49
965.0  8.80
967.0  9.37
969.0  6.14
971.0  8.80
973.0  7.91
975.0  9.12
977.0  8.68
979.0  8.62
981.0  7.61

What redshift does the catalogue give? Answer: 0.223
